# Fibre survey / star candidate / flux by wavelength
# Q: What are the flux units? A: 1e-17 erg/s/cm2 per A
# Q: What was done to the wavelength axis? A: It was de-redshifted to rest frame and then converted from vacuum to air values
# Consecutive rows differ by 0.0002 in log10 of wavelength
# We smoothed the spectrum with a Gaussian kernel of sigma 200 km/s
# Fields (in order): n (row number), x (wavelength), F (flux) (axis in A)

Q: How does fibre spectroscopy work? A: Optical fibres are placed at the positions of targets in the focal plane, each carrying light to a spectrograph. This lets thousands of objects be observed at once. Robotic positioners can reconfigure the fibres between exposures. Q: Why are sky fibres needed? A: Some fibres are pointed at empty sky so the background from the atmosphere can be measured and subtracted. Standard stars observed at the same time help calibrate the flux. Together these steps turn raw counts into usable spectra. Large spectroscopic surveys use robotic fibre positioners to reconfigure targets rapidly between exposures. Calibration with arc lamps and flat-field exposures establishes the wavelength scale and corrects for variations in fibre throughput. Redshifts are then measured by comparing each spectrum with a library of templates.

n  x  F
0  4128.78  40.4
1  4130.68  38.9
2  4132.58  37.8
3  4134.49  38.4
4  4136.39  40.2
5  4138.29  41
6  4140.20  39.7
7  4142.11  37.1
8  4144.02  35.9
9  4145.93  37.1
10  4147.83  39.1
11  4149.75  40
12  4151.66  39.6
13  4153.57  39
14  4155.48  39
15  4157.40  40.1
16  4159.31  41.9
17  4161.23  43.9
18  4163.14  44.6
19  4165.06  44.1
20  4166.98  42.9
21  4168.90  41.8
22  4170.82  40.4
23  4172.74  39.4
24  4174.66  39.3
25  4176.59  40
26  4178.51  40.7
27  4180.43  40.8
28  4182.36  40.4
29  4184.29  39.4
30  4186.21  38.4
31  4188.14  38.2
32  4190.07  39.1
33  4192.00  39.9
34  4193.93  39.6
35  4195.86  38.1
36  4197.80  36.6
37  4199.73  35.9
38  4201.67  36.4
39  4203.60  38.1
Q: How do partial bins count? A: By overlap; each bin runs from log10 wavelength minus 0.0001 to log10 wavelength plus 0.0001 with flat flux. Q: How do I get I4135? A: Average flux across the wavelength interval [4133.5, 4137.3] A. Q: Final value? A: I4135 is 39.3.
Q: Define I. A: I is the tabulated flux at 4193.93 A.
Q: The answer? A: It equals 39.6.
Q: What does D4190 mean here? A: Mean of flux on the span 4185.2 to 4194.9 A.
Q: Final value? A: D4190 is 39.1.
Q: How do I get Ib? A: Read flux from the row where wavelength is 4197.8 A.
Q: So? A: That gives 36.6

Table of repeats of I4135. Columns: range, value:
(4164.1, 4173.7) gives 41.7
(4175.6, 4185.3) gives 40.3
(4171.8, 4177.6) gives 39.6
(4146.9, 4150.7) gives 39.5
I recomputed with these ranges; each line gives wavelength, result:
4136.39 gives 40.2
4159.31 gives 41.9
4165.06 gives 44.1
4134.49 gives 38.4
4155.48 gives 39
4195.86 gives 38.1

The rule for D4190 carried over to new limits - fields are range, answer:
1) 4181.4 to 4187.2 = 39.4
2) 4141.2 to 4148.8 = 37.3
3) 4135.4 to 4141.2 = 40.3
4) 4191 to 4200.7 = 38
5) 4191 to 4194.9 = 39.8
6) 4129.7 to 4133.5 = 38.4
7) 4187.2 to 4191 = 38.6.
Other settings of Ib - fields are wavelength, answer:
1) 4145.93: 37.1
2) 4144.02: 35.9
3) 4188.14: 38.2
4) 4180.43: 40.8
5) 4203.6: 38.1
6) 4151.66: 39.6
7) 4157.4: 40.1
